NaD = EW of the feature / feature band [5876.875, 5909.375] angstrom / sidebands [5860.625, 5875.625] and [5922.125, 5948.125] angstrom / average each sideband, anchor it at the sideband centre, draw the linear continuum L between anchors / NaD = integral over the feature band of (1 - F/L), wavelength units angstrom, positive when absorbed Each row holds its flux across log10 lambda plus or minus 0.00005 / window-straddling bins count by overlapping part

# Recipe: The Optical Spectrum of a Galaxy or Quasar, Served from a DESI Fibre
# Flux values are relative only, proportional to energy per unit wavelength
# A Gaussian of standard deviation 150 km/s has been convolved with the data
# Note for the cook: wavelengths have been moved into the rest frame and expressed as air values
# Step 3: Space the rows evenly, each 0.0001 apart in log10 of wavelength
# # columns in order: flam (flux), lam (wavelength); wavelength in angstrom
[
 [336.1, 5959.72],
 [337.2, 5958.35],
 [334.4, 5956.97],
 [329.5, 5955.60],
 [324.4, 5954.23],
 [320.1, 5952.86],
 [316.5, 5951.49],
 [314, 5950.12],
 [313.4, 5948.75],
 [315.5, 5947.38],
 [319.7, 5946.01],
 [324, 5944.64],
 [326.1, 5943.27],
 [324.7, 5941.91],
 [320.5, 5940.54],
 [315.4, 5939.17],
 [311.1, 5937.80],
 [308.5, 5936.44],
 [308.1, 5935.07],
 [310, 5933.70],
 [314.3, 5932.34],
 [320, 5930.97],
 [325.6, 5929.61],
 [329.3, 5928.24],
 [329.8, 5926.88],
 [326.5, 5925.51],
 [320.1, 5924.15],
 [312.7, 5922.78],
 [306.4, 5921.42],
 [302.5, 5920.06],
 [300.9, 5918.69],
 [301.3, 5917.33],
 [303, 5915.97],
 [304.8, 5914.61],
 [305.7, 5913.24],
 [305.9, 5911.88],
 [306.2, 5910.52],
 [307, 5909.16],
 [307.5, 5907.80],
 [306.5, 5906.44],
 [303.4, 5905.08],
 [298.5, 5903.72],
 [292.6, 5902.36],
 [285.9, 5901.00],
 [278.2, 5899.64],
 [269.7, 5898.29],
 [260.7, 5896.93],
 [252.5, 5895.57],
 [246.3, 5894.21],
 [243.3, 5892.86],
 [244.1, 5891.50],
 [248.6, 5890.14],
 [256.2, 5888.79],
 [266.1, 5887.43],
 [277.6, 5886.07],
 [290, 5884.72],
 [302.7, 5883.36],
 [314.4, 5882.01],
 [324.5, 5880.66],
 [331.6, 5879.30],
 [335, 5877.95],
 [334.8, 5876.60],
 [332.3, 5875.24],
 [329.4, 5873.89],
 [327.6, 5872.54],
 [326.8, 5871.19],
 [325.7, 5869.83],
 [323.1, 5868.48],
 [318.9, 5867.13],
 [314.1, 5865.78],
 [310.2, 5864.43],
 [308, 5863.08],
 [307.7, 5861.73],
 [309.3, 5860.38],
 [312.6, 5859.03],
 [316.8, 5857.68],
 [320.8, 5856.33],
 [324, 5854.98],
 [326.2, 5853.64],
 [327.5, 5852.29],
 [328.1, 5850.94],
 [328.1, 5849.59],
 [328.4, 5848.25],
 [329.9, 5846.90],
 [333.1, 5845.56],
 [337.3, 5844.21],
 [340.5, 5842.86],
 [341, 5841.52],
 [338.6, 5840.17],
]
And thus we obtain 3.5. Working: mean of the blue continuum 320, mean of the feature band 285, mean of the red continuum 319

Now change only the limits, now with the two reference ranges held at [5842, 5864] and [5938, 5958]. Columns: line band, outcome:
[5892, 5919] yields 2.8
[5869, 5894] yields 1.8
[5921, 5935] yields 0.1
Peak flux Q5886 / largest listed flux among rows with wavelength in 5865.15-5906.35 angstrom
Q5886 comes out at 335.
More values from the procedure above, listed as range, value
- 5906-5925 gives 320.1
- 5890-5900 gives 278.2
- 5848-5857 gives 328.4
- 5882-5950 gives 329.8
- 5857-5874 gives 329.4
